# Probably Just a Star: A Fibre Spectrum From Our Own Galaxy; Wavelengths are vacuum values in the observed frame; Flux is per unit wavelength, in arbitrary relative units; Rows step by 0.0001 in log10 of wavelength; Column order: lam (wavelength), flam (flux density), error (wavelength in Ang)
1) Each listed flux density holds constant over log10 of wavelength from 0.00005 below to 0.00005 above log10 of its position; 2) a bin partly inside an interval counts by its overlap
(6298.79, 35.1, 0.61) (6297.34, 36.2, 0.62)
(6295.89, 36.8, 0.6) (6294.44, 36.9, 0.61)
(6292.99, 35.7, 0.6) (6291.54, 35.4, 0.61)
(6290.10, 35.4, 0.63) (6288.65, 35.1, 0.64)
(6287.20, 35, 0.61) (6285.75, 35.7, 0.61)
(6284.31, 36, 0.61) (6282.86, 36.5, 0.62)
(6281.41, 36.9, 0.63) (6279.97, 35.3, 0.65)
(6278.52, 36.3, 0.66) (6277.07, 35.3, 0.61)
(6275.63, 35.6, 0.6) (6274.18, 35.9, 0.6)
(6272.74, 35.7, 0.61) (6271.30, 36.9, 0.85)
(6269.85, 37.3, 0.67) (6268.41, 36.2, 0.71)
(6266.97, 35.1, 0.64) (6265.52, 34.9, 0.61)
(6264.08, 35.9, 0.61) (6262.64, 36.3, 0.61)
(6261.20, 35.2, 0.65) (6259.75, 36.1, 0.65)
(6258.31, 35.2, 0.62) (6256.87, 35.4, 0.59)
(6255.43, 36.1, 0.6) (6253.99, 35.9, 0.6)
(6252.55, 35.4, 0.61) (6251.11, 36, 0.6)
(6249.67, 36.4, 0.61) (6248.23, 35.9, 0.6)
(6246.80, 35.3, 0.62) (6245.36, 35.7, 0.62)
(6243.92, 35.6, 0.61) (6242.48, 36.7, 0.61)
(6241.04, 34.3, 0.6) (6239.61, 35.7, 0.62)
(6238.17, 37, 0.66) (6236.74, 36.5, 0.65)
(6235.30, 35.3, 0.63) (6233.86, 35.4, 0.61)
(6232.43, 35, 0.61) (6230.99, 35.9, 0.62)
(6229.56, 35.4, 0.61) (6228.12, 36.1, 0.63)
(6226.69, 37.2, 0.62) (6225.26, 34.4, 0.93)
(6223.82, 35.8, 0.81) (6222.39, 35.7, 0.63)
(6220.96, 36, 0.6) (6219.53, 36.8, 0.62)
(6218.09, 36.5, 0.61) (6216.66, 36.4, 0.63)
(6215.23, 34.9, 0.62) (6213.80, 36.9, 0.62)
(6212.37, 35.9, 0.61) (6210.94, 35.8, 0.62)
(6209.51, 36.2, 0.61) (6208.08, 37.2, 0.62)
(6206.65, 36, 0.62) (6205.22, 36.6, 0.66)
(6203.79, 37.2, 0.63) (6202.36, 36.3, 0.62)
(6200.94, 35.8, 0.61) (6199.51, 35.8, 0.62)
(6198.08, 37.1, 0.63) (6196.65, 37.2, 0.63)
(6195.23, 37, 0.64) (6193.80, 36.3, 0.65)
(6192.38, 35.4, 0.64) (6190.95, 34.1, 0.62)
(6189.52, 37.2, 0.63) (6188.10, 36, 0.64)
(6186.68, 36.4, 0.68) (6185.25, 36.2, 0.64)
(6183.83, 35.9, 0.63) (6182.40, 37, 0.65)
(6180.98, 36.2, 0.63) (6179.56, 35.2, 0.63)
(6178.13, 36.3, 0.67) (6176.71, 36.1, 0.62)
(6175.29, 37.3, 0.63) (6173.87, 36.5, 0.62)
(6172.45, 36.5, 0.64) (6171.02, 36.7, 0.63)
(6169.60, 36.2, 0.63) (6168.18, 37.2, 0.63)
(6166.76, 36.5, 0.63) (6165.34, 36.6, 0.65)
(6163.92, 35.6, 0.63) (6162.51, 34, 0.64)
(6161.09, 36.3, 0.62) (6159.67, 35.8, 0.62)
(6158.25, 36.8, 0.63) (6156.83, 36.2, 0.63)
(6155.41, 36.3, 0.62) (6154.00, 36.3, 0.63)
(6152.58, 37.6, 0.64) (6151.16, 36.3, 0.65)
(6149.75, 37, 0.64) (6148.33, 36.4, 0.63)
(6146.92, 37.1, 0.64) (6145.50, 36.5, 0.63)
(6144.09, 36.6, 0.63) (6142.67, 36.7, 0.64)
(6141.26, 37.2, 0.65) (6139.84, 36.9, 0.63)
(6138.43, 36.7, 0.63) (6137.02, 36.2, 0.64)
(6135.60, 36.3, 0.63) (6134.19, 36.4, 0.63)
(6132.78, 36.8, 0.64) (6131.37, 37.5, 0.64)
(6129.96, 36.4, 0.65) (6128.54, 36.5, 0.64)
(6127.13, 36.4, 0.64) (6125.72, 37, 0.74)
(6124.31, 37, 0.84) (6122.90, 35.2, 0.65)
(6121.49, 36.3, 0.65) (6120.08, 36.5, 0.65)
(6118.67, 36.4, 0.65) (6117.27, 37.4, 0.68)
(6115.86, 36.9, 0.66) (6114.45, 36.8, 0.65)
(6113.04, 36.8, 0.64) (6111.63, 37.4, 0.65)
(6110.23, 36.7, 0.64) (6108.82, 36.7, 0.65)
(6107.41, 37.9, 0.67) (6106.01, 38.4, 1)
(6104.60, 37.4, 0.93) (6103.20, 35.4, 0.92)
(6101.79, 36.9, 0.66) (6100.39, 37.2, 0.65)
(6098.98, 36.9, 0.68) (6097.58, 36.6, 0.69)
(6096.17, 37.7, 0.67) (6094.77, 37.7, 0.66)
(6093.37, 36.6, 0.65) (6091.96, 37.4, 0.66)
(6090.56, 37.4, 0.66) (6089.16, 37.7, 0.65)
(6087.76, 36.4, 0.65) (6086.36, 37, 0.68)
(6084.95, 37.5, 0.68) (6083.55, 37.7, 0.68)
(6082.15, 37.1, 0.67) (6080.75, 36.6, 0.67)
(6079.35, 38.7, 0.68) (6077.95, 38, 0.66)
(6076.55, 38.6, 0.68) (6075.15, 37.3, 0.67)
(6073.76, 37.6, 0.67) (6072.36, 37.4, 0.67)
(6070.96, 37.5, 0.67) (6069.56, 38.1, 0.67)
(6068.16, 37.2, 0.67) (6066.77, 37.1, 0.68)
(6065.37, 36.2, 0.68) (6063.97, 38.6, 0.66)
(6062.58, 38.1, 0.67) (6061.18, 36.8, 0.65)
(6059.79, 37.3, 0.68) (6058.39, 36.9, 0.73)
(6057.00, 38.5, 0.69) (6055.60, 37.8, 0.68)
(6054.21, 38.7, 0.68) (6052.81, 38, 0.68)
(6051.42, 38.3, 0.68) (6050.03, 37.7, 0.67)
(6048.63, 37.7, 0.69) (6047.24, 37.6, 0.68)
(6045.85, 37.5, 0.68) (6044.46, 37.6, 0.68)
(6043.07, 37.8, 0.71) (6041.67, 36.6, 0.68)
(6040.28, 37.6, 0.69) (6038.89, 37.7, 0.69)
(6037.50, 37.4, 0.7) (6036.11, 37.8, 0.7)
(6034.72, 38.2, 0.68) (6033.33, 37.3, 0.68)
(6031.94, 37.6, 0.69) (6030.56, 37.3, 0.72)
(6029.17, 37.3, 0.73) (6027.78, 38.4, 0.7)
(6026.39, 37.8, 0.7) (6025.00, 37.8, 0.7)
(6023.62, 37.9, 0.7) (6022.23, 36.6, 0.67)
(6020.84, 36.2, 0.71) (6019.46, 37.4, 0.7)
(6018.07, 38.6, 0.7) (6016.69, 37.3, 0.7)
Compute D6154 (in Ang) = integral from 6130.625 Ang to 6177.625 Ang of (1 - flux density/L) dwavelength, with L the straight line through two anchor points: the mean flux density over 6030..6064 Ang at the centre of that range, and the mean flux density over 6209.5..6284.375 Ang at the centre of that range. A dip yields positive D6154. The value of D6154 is 0.3 Ang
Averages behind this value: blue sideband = 37.7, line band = 36.5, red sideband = 35.9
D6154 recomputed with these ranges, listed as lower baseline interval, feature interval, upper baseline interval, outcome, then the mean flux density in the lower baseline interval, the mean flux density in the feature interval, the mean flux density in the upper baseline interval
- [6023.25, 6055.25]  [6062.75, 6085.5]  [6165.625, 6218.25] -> -0.11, 37.7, 37.6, 36.3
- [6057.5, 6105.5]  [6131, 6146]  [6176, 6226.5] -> 0.03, 37.3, 36.7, 36.2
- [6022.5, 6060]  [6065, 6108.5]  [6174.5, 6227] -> -0.07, 37.7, 37.3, 36.2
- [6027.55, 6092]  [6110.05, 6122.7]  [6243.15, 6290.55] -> 0.12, 37.6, 36.8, 35.8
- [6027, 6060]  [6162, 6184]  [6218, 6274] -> 0.15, 37.7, 36.3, 35.8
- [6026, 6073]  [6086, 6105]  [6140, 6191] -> 0.06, 37.6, 37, 36.4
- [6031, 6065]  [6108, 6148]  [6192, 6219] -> 0.35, 37.7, 36.7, 36.4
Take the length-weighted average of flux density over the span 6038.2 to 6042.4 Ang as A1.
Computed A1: 37.2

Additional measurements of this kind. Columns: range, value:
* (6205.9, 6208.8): 36.6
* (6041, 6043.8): 37.1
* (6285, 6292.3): 35.4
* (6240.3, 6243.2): 35.5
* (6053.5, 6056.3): 38.2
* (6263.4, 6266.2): 35.4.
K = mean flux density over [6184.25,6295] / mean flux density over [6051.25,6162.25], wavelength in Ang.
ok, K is 1.0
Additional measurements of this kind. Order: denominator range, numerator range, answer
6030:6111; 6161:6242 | 0.96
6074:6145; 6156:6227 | 0.98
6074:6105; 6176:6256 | 0.97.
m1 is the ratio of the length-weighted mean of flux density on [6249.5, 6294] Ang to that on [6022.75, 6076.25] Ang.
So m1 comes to 0.95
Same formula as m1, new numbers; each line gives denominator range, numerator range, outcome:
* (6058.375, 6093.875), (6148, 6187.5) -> 0.97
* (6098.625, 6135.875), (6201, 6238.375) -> 0.98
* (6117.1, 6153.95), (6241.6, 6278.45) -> 0.98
